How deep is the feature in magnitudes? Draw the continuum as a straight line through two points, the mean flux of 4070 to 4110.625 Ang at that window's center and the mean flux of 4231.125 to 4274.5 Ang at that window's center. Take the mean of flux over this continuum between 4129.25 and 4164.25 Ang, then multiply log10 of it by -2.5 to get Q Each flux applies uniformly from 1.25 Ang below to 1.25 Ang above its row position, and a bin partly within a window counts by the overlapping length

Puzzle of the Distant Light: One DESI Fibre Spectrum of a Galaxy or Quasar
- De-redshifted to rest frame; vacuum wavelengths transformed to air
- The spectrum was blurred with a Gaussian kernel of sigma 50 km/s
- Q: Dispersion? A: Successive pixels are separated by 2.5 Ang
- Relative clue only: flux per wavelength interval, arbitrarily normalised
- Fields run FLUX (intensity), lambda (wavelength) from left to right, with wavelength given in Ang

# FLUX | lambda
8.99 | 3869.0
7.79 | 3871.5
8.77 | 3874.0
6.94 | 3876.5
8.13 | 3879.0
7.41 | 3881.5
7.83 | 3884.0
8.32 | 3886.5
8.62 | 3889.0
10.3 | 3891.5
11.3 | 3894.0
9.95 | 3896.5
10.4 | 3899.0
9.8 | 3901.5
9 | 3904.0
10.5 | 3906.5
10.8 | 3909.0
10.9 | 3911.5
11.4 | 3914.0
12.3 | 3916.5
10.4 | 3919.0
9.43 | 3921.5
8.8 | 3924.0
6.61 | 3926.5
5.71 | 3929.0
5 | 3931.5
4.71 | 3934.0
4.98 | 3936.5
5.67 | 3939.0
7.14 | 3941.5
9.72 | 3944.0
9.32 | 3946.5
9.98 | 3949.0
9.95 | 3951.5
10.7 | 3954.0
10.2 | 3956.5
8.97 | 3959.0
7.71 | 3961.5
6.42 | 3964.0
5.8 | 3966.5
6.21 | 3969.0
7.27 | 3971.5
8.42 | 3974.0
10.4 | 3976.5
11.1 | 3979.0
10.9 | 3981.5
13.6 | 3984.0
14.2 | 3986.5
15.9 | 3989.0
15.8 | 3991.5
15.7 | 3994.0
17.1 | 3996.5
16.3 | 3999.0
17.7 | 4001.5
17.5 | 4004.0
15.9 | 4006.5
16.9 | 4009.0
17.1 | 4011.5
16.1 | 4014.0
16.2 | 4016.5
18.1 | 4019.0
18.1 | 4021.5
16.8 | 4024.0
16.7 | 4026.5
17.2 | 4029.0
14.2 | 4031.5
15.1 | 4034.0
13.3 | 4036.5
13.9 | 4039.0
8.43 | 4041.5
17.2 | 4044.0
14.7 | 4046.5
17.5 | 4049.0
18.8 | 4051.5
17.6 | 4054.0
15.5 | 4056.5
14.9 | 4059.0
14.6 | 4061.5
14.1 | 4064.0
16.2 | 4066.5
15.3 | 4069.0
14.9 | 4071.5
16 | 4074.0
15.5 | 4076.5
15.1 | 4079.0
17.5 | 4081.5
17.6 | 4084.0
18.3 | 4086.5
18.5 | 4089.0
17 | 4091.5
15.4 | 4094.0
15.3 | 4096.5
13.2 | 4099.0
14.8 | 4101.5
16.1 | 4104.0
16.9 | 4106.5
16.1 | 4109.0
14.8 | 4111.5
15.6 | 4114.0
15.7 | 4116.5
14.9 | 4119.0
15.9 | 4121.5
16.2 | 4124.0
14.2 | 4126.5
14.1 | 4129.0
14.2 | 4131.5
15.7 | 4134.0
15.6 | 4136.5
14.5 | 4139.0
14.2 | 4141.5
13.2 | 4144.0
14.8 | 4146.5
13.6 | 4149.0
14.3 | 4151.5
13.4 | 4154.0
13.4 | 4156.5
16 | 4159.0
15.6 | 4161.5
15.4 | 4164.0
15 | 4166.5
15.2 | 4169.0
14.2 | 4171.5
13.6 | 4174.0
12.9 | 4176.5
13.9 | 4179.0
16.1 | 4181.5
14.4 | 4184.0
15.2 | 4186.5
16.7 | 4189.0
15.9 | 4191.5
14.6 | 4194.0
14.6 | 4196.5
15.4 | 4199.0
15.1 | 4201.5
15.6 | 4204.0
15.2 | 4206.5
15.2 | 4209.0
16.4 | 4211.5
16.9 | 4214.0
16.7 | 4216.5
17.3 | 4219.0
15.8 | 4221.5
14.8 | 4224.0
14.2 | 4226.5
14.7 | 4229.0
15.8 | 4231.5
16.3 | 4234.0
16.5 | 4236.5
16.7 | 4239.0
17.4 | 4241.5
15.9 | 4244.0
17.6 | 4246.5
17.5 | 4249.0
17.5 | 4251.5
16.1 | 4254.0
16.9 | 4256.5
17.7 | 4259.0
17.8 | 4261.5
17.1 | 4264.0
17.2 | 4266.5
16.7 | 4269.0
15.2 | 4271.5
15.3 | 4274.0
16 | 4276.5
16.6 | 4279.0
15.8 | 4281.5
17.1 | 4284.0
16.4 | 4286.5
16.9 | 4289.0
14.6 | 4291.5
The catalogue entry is 0.13 mag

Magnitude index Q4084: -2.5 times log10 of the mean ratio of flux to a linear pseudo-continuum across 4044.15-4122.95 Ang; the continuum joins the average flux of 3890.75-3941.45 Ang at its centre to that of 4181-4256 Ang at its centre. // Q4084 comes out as -0.24 mag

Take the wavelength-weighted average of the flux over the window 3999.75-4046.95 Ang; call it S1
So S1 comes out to 15.9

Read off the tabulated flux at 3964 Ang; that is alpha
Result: 6.42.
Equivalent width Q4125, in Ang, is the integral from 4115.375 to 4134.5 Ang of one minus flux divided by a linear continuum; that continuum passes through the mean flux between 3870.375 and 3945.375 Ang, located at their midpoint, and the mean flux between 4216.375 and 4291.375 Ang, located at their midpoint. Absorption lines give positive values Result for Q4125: -2.23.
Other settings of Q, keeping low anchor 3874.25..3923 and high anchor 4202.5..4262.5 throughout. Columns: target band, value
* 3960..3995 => 0.07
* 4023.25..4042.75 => -0.17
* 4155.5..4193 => 0.02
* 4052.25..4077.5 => -0.19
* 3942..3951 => 0.12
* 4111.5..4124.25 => -0.11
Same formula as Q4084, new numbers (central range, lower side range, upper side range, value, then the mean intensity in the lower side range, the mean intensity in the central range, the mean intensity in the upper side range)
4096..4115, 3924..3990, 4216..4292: -0.219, 8.69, 15.3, 16.4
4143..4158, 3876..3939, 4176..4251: 0.037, 8.74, 13.8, 15.8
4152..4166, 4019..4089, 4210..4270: 0.105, 15.8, 14.7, 16.6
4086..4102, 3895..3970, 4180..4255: -0.248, 8.63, 16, 15.9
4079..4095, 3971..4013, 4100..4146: -0.157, 14.4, 17.2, 15.1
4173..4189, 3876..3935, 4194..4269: 0.043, 8.98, 14.5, 16.3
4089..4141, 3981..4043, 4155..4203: -0.014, 15.6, 15.4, 14.9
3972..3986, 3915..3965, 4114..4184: -0.153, 8.21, 10.9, 14.7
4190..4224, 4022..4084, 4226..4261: 0.044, 15.5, 15.7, 16.6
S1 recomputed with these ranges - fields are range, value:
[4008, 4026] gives 17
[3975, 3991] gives 12.8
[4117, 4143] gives 15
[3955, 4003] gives 11.6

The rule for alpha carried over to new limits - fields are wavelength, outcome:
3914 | 11.4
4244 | 15.9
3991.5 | 15.8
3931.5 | 5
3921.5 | 9.43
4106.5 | 16.9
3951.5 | 9.95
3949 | 9.98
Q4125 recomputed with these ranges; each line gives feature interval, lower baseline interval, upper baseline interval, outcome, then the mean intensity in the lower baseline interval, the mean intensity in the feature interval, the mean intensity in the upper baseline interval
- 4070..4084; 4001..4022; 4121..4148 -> -0.1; 17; 16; 14.7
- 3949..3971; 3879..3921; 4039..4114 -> 6.6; 9.89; 8.31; 15.8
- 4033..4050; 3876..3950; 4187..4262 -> -3.5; 8.73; 14.2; 16.1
